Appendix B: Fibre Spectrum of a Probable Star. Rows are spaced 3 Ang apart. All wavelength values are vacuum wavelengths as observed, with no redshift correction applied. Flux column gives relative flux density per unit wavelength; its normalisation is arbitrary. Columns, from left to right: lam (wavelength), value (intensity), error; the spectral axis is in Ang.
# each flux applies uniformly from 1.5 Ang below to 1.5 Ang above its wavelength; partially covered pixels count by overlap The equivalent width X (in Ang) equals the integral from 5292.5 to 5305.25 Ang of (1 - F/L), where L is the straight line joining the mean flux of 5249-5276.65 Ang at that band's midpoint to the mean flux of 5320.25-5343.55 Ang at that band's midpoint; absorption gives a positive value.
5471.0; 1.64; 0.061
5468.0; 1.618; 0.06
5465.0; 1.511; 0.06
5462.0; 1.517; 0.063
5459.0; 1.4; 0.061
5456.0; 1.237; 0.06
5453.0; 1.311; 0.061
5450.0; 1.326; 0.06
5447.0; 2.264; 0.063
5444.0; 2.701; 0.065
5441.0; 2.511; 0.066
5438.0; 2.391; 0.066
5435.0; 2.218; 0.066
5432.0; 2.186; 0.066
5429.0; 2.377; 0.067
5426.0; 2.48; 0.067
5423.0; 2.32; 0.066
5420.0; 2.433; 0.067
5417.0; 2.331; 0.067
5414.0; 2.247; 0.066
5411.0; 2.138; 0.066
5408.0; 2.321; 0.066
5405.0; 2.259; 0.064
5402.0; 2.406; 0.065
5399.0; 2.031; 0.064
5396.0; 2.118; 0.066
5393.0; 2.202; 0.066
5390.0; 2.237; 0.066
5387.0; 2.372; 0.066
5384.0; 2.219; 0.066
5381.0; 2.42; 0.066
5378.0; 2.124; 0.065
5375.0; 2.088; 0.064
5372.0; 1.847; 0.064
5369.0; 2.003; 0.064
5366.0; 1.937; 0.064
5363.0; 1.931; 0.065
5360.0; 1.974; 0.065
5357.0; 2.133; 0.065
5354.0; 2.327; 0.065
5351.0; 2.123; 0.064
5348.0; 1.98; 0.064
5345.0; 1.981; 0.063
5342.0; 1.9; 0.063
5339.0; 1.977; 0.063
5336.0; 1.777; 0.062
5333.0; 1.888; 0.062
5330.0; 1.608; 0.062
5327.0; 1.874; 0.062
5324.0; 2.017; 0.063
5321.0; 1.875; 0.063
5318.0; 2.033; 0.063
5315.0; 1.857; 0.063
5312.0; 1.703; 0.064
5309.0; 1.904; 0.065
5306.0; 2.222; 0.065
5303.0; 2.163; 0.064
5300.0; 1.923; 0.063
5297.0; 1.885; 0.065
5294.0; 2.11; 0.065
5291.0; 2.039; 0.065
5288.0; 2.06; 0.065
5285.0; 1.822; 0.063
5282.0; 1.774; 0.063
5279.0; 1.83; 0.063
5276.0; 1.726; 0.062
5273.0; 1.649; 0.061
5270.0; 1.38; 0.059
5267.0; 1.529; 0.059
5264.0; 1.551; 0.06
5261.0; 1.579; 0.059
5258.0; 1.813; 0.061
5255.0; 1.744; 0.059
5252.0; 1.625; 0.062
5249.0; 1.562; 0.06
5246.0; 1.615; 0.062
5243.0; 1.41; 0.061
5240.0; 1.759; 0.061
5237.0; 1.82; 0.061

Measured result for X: -2.1 Ang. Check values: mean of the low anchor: 1.62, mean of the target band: 2.03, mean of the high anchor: 1.86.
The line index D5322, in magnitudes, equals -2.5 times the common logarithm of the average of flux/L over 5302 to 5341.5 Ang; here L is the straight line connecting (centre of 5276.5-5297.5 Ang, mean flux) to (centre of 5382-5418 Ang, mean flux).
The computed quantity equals 0.06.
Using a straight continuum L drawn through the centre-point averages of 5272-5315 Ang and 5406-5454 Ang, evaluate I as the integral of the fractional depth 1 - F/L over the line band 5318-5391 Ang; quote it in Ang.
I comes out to 1.2 Ang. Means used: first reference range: 1.92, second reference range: 2.23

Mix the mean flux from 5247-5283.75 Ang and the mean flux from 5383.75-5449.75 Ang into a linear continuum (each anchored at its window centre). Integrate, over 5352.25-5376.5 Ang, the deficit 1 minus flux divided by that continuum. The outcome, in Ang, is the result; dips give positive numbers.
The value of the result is 0.4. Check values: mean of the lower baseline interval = 1.65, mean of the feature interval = 2.03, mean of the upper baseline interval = 2.29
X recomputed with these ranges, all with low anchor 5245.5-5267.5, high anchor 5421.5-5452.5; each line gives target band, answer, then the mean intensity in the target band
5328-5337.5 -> 0.6 Ang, 1.76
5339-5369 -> -1.0 Ang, 2.03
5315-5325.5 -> -0.6 Ang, 1.96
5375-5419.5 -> -2.8 Ang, 2.24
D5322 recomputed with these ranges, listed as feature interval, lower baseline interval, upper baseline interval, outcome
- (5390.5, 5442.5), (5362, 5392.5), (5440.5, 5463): -0.189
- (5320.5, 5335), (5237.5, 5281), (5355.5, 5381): 0.019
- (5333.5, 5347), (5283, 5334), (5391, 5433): 0.073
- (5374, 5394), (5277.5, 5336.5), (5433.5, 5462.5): -0.174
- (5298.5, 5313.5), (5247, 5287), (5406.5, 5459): -0.119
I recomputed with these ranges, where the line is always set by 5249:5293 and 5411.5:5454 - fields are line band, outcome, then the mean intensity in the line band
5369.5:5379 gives 0.2 Ang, 2.01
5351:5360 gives -0.8 Ang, 2.17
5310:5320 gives 0.0 Ang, 1.87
